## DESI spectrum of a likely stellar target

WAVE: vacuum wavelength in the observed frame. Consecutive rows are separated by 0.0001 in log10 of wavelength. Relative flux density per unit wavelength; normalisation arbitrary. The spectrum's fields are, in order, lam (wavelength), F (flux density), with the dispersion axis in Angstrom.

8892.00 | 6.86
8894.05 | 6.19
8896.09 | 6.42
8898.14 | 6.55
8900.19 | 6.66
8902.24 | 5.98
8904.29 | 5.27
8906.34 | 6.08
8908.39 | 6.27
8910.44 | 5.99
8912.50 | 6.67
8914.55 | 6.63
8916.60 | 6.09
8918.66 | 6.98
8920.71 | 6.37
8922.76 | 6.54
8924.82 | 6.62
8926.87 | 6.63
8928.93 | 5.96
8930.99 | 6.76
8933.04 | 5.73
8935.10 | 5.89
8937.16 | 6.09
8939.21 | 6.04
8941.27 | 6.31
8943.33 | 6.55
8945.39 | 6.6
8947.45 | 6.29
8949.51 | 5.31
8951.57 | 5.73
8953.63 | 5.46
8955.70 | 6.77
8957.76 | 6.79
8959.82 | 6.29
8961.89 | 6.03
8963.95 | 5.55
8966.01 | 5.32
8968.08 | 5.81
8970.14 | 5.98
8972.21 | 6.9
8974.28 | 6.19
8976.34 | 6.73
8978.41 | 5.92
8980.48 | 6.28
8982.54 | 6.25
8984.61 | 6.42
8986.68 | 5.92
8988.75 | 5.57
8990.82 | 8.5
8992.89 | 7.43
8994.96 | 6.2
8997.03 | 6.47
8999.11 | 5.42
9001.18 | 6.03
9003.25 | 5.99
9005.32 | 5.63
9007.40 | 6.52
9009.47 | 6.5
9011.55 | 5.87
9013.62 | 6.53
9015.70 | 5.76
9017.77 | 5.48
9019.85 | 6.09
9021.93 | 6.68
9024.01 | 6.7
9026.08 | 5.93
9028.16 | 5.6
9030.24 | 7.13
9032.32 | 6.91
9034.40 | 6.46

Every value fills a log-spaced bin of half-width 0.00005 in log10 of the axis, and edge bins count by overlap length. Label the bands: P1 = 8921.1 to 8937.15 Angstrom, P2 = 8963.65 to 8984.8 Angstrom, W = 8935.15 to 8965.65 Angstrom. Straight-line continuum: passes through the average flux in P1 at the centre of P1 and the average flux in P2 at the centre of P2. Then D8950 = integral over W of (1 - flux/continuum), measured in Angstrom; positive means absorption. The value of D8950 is 0.6 Angstrom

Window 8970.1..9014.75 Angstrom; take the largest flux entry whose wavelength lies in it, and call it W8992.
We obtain 8.5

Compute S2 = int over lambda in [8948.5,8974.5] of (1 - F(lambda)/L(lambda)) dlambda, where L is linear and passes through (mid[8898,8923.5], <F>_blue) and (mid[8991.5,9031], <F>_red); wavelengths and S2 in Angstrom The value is 1.1 Angstrom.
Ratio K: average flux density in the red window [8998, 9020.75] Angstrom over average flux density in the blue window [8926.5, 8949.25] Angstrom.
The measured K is 0.96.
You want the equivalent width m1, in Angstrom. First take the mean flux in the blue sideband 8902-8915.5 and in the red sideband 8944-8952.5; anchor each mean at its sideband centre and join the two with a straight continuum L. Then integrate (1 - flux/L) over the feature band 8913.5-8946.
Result -1.56 Angstrom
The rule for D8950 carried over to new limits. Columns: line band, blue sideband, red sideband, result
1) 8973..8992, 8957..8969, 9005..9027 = -1.3 Angstrom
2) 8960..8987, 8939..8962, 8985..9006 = 0.7 Angstrom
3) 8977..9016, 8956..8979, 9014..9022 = -1.6 Angstrom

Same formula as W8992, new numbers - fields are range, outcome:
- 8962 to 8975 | 6.9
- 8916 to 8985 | 6.98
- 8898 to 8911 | 6.66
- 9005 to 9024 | 6.68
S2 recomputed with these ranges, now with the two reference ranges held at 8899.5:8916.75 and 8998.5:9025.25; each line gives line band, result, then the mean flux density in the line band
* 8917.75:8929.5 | -0.7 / 6.54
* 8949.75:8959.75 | 0.0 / 6.13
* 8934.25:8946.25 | -0.2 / 6.25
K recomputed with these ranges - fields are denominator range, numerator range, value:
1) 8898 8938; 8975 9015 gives 1.01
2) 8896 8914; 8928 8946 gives 1.00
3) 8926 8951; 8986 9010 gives 1.03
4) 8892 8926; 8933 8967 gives 0.95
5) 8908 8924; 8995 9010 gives 0.94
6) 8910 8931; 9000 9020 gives 0.93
